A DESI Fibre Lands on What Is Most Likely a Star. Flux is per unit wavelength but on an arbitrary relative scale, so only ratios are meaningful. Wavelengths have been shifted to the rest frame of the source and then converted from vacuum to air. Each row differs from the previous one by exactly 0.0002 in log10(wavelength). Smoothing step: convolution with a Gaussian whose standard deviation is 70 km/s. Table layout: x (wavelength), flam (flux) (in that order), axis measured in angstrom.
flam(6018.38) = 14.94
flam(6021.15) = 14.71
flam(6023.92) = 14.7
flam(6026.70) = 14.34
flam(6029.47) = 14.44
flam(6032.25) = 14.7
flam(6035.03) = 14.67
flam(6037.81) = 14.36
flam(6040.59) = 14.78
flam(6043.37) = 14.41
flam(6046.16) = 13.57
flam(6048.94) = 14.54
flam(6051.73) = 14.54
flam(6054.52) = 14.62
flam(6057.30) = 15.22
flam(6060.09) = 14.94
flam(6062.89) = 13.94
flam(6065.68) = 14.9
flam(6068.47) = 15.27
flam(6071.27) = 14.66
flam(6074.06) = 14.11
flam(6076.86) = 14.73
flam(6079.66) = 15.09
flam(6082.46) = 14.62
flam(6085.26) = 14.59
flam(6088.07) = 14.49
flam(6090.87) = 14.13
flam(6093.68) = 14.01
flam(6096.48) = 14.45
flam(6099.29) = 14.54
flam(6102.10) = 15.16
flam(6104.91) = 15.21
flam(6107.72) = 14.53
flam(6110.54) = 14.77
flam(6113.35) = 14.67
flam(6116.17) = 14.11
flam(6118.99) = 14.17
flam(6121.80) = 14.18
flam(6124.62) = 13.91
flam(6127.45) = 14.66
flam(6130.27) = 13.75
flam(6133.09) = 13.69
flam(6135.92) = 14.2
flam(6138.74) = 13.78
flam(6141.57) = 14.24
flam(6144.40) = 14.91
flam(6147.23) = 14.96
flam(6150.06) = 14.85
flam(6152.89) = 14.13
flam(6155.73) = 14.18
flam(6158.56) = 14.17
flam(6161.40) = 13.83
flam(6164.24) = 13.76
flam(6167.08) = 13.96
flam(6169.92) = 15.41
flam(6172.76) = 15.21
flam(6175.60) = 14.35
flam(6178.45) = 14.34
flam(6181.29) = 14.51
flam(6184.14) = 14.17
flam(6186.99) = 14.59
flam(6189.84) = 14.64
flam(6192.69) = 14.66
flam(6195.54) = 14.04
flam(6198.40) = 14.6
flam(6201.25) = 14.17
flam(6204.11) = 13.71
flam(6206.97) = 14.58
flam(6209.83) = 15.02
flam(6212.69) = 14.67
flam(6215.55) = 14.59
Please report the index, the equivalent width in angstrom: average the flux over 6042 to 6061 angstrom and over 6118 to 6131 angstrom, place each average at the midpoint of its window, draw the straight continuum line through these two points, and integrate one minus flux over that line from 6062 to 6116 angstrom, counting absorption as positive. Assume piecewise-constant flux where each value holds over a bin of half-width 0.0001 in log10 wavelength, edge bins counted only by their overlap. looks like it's -1.0 angstrom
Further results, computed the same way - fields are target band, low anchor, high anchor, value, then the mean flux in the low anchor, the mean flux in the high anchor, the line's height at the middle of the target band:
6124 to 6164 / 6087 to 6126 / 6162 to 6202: 0.6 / 14.5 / 14.5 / 14.5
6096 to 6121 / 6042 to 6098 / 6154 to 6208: -0.2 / 14.5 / 14.4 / 14.5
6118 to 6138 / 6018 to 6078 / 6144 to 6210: 0.6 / 14.6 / 14.4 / 14.5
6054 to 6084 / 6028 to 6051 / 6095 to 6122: -0.5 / 14.4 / 14.6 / 14.5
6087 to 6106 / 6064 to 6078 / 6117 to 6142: -0.2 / 14.7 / 14.1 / 14.4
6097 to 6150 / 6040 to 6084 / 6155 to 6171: -0.2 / 14.6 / 14.2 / 14.4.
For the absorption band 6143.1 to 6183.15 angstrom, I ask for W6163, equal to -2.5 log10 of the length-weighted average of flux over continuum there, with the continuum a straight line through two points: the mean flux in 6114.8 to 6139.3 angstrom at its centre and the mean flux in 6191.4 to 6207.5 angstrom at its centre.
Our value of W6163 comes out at -0.023 mag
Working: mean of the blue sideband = 14.1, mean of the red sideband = 14.3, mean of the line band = 14.5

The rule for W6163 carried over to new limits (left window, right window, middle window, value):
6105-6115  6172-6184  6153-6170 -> 0.03 mag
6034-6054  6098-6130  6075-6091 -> -0.01 mag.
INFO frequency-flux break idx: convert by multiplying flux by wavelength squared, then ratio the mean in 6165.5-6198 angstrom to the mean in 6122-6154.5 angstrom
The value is 1.03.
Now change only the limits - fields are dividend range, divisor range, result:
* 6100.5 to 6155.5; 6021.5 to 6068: 1.02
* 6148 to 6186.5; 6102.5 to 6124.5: 1.01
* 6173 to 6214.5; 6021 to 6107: 1.03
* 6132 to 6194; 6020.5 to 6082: 1.02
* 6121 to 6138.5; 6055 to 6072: 0.97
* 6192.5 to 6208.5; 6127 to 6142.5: 1.04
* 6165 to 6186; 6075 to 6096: 1.03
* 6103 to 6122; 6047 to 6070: 1.01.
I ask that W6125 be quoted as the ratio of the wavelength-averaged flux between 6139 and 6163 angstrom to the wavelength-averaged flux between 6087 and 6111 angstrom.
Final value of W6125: 0.99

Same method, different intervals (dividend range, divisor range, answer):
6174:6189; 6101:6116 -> 0.97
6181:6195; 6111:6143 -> 1.02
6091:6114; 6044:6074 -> 1.00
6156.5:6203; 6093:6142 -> 1.00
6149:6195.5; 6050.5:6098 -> 0.99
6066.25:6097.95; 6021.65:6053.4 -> 1.01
